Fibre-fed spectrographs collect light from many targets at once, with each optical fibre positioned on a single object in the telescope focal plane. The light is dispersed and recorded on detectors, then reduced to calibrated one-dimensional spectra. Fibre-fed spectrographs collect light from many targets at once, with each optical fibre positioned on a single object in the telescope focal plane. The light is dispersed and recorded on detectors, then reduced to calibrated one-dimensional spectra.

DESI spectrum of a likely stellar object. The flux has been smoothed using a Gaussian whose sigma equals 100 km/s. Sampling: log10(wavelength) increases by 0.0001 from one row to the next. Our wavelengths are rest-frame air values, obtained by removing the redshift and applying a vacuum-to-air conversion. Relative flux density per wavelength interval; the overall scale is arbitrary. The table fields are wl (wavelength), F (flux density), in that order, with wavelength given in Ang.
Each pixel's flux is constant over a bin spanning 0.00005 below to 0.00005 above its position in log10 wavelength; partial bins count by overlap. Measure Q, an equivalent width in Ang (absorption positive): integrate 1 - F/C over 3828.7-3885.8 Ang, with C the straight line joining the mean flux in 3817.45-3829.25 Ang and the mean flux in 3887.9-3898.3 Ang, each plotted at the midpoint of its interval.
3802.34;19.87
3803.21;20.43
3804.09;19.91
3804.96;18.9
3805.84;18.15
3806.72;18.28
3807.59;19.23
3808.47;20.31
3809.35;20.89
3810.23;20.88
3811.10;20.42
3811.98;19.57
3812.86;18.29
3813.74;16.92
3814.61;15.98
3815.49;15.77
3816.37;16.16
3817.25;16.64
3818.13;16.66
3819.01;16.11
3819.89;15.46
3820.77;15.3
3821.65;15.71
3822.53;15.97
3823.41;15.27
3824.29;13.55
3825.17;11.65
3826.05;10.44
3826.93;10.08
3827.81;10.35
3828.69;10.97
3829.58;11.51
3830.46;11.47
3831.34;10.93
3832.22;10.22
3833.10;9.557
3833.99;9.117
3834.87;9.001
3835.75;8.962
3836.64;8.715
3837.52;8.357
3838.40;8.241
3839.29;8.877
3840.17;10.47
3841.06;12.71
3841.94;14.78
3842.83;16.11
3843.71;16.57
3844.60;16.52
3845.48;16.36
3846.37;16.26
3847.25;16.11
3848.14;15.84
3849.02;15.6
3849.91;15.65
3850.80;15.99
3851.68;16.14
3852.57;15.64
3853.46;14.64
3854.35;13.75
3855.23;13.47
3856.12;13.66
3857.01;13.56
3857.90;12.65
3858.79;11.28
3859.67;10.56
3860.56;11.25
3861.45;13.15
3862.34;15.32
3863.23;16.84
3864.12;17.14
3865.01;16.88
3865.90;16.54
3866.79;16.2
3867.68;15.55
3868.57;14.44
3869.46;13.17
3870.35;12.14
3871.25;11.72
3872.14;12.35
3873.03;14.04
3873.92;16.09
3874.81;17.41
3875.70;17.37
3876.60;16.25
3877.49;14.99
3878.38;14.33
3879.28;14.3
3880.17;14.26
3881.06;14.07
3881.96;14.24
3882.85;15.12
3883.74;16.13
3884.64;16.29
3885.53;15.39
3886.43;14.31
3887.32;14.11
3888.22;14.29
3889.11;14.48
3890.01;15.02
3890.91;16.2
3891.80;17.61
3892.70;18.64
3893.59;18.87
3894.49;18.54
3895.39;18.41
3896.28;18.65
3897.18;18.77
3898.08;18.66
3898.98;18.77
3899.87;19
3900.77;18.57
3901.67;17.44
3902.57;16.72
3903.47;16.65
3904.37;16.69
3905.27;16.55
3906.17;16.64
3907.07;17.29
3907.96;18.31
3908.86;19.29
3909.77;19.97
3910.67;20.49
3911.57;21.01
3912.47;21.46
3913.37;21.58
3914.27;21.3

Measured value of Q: 6.4 Ang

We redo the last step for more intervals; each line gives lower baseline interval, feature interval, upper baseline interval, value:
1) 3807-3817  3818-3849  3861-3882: 8.2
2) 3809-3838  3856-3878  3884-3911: 2.0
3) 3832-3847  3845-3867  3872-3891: -2.8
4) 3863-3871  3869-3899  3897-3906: 1.5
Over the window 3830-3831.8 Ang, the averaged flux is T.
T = 11.2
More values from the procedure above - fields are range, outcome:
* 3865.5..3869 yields 15.7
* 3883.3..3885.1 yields 16.2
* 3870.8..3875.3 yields 14.4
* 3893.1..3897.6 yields 18.7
